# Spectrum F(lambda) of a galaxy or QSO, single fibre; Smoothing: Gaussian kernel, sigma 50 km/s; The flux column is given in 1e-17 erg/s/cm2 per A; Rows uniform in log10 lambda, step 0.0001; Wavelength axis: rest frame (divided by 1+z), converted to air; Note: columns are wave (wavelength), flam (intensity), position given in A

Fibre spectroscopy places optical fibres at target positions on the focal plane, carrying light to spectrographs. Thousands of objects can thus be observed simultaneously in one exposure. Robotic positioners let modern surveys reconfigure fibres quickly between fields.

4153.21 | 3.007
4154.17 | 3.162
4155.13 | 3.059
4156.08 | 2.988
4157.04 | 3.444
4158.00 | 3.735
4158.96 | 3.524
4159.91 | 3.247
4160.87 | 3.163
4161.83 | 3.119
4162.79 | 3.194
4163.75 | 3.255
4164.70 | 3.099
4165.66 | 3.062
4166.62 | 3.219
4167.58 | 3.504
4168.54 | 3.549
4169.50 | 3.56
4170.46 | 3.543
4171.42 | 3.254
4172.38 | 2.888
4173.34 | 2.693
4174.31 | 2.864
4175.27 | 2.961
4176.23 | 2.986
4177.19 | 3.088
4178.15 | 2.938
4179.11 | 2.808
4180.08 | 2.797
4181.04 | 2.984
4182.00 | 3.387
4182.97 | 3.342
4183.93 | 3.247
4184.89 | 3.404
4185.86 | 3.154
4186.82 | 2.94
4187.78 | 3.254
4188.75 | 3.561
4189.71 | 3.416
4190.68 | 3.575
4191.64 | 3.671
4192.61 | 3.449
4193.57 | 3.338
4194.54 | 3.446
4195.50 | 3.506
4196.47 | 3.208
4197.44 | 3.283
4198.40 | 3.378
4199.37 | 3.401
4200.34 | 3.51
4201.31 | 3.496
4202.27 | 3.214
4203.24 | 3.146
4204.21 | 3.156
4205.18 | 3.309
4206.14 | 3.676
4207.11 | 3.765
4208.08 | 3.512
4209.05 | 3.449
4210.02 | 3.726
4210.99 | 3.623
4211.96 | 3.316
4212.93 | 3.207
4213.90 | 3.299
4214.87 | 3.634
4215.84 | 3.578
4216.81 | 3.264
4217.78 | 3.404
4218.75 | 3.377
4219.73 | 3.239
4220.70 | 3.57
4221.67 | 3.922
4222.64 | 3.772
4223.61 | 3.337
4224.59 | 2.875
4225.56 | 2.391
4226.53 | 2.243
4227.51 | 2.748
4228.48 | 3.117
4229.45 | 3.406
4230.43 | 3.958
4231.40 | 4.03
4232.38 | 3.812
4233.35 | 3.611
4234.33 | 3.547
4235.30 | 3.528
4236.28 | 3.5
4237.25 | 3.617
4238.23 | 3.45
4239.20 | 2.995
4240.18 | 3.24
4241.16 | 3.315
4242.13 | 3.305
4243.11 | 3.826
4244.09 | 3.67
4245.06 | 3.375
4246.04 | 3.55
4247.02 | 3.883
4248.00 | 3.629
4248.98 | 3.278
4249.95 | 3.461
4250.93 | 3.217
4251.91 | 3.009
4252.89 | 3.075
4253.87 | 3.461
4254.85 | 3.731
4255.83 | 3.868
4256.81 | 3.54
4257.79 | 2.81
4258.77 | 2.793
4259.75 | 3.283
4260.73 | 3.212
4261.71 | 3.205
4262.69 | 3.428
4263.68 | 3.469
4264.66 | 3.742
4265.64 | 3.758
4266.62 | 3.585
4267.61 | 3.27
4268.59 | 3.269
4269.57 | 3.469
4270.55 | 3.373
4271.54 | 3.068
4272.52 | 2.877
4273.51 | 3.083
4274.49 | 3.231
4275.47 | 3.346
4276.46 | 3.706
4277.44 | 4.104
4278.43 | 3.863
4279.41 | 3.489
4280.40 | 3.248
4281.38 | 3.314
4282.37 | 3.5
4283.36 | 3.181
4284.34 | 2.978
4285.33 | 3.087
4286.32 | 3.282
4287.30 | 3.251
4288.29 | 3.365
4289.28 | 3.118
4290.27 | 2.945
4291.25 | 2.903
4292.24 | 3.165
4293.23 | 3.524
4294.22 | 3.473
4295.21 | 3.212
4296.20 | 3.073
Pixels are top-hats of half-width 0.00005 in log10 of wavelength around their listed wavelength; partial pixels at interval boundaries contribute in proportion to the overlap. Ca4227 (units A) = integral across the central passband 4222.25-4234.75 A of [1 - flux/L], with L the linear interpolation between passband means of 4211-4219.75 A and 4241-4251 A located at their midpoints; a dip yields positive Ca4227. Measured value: 0.6 A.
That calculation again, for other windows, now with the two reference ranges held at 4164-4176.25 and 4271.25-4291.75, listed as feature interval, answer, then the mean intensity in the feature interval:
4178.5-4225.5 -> -2.3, 3.36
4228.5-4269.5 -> -2.5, 3.45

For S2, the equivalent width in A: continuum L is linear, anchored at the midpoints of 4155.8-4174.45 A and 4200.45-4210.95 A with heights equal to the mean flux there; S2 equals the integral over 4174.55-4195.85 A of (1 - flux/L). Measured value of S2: 0.8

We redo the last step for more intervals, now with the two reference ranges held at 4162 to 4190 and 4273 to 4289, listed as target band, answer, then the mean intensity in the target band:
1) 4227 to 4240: -0.79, 3.48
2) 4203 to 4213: -0.71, 3.46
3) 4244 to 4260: -0.33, 3.39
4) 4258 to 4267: -0.08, 3.37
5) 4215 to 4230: 0.14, 3.23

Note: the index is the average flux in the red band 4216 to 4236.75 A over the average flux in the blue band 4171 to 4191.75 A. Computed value 1.07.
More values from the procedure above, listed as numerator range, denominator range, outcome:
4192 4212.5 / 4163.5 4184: 1.09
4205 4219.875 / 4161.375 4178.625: 1.10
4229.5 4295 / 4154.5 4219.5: 1.03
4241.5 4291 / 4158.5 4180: 1.07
